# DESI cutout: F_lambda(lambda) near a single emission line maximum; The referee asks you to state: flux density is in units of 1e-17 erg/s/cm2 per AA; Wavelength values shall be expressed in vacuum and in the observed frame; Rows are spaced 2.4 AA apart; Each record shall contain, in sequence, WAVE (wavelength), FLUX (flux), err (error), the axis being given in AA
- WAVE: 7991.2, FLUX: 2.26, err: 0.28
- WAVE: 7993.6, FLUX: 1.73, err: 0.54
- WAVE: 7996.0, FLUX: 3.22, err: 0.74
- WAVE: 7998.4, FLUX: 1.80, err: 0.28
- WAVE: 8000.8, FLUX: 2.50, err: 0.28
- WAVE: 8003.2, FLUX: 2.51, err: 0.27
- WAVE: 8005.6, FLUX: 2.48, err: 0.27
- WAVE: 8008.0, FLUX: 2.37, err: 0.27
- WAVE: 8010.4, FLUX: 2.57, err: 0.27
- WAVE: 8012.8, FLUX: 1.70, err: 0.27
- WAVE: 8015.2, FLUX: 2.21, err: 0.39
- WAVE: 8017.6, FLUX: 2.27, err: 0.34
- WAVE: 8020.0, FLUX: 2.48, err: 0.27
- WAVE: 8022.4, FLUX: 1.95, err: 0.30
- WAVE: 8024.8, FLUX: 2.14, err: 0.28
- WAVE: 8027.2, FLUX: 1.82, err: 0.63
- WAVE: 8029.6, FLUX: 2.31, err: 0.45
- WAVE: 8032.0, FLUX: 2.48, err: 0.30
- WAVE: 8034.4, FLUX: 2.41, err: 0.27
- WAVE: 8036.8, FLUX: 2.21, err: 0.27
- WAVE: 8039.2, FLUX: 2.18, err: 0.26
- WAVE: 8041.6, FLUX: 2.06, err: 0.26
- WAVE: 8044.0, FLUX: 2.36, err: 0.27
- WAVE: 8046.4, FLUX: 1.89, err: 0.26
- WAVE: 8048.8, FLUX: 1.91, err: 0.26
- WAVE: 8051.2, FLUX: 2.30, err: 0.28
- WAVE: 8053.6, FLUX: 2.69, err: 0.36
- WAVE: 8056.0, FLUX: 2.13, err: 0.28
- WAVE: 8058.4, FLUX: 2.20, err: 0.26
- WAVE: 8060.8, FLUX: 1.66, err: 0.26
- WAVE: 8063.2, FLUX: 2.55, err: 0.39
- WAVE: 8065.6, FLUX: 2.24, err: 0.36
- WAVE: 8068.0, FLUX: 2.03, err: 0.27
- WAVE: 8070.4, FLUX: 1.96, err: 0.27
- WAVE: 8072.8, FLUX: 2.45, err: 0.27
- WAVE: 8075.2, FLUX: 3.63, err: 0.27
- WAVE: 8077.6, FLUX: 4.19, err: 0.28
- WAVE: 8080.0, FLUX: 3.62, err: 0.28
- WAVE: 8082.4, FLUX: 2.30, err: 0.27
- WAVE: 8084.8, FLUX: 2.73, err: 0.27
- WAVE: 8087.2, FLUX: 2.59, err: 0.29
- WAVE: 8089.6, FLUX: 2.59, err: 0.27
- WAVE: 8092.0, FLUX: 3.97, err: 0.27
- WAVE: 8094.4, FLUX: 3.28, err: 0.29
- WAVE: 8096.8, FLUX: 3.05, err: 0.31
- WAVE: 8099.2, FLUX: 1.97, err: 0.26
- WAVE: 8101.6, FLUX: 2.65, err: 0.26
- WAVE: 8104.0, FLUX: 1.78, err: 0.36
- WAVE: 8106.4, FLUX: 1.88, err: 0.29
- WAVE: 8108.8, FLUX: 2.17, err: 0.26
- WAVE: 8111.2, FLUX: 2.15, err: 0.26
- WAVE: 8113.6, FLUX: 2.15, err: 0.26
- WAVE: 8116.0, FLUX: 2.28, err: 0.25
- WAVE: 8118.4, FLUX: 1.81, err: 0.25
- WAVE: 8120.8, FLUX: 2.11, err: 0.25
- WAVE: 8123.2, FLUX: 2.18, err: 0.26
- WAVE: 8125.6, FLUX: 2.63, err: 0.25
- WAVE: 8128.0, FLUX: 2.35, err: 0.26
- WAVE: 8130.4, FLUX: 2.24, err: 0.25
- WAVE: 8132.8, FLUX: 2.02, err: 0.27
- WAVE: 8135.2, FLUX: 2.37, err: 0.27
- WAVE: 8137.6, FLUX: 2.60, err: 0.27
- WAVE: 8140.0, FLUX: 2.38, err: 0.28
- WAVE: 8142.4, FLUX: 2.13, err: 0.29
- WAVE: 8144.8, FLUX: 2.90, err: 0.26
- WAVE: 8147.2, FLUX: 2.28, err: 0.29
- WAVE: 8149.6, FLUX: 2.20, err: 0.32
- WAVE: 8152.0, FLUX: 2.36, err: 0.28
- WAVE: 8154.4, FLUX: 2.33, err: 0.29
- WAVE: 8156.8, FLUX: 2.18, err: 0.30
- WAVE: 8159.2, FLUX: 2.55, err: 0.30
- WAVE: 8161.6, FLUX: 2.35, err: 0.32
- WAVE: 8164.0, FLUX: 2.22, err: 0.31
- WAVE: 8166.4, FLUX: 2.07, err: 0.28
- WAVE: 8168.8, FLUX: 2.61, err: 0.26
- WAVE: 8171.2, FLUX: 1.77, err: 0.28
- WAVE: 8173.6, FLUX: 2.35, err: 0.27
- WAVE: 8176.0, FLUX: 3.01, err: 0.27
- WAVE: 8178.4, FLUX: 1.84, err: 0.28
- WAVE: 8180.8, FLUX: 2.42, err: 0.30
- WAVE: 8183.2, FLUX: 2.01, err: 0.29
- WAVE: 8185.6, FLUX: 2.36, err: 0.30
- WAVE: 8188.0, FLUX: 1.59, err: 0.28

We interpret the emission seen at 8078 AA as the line [S II]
